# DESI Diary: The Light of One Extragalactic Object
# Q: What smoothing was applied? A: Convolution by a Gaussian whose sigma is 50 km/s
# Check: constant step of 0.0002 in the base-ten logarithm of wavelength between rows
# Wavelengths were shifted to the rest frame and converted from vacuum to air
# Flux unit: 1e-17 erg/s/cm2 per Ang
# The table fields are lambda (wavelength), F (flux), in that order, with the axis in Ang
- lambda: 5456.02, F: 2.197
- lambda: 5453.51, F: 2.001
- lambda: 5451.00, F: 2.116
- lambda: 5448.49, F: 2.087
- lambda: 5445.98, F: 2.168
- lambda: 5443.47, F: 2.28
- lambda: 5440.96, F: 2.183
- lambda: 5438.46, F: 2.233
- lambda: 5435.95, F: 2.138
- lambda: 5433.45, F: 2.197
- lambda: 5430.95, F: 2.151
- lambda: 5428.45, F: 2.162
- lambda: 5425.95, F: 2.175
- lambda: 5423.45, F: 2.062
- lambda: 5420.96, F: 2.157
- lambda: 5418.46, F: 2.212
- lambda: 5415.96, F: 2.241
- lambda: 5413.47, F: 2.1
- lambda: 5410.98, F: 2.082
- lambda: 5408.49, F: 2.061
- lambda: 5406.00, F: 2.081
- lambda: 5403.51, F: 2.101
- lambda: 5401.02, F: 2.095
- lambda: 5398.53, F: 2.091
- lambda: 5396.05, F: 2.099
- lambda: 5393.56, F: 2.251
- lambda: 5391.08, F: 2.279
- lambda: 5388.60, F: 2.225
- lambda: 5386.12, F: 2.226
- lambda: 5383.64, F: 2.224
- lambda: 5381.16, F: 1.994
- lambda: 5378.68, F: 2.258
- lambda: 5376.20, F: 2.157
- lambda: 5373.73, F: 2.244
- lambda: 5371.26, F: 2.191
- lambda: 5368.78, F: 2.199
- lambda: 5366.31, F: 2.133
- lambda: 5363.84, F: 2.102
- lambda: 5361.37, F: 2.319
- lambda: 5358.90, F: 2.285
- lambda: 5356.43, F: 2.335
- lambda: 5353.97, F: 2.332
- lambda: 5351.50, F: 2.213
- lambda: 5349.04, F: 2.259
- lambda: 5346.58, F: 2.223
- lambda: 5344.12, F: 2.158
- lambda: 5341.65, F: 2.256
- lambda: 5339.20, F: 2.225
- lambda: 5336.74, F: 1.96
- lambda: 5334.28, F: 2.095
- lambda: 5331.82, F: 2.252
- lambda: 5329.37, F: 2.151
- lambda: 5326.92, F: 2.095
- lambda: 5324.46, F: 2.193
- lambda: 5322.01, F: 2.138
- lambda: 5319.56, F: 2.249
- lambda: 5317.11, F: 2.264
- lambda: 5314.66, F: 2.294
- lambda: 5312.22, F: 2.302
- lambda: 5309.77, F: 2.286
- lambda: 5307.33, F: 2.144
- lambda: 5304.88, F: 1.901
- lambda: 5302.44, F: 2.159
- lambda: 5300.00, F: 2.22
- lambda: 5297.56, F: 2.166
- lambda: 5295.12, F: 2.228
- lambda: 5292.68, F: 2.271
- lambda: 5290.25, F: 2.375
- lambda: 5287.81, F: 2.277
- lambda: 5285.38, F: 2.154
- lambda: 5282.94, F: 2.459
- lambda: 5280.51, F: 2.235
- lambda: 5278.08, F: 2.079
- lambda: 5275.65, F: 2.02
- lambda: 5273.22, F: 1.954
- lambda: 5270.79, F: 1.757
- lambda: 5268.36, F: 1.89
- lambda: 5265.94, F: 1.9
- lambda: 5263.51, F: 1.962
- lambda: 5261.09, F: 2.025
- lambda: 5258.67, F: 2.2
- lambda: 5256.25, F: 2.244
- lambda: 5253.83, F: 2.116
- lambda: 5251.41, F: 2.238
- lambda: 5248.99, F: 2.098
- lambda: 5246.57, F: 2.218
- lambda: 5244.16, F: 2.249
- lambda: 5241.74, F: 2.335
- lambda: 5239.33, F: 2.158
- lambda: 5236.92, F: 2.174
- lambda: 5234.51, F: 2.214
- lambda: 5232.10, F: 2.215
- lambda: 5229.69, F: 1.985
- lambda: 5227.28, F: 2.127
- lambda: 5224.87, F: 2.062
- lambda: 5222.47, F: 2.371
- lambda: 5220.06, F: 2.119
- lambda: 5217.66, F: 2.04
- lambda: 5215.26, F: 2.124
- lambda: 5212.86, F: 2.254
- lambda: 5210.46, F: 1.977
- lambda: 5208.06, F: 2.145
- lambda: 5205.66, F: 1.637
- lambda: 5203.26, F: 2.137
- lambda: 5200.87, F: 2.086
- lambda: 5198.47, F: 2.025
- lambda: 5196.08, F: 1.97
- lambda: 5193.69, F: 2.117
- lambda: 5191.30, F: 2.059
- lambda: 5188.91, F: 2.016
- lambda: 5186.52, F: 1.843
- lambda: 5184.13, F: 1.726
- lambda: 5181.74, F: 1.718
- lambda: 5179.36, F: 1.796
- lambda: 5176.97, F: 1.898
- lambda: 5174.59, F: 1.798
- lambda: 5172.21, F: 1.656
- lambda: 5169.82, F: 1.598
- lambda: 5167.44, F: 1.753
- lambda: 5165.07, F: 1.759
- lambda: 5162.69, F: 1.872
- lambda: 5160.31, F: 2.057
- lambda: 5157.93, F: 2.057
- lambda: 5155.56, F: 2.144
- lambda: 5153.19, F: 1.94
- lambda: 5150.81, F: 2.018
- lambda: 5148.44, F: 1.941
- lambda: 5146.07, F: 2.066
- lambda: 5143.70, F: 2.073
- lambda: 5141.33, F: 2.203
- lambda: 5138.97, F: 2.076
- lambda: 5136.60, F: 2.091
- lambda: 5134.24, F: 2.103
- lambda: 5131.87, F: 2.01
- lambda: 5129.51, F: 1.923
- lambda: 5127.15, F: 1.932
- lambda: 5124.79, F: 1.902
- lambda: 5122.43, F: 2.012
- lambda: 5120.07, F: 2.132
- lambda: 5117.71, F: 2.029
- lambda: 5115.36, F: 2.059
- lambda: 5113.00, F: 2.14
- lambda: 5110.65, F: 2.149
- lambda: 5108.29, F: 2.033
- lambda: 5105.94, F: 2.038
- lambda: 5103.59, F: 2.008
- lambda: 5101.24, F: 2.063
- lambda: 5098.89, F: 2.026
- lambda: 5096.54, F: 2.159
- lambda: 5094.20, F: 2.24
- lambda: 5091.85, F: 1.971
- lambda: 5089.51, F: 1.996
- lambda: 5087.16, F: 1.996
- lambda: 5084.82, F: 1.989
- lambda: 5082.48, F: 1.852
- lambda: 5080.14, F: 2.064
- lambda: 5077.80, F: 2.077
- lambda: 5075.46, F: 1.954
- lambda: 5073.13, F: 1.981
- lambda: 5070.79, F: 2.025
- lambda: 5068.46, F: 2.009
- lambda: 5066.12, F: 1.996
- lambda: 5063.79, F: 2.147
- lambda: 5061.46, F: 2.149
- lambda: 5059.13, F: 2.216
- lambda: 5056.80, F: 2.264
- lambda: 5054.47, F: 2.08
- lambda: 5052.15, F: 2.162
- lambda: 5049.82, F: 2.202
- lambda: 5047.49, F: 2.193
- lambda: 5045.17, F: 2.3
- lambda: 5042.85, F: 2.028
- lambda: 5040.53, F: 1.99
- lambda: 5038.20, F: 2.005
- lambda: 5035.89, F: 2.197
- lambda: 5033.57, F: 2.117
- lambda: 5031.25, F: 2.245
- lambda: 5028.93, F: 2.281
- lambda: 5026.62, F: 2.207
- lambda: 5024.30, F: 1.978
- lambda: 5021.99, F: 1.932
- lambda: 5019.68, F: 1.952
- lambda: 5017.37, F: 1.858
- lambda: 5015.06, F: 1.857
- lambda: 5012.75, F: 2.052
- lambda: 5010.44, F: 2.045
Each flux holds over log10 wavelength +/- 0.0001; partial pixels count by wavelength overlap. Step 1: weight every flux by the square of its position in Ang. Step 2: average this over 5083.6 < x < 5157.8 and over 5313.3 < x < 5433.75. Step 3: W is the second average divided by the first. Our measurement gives 1.2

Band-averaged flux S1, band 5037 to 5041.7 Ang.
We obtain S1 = 2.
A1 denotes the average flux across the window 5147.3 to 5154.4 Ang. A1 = 1.97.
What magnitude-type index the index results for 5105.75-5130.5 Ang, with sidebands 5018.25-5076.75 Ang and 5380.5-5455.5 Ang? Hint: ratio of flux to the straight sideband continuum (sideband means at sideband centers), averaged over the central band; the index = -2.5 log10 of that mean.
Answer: 0.04 mag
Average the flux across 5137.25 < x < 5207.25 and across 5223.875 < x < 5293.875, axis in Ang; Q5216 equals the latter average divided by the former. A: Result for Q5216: 1.1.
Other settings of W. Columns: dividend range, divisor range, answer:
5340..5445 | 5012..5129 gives 1.20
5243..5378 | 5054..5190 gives 1.17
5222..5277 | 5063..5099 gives 1.11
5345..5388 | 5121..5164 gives 1.19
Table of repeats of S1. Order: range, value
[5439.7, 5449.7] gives 2.18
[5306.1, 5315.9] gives 2.26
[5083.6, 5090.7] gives 1.99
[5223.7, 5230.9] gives 2.06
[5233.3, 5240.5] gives 2.18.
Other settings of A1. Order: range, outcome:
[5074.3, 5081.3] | 2.03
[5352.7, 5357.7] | 2.33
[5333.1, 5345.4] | 2.14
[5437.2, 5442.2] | 2.21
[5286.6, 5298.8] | 2.26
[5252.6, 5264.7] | 2.11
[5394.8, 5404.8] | 2.1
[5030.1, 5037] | 2.18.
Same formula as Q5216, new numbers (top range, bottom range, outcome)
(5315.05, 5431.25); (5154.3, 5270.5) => 1.08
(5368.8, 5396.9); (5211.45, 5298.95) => 1.02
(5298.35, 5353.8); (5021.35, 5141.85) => 1.05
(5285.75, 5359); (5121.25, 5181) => 1.14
